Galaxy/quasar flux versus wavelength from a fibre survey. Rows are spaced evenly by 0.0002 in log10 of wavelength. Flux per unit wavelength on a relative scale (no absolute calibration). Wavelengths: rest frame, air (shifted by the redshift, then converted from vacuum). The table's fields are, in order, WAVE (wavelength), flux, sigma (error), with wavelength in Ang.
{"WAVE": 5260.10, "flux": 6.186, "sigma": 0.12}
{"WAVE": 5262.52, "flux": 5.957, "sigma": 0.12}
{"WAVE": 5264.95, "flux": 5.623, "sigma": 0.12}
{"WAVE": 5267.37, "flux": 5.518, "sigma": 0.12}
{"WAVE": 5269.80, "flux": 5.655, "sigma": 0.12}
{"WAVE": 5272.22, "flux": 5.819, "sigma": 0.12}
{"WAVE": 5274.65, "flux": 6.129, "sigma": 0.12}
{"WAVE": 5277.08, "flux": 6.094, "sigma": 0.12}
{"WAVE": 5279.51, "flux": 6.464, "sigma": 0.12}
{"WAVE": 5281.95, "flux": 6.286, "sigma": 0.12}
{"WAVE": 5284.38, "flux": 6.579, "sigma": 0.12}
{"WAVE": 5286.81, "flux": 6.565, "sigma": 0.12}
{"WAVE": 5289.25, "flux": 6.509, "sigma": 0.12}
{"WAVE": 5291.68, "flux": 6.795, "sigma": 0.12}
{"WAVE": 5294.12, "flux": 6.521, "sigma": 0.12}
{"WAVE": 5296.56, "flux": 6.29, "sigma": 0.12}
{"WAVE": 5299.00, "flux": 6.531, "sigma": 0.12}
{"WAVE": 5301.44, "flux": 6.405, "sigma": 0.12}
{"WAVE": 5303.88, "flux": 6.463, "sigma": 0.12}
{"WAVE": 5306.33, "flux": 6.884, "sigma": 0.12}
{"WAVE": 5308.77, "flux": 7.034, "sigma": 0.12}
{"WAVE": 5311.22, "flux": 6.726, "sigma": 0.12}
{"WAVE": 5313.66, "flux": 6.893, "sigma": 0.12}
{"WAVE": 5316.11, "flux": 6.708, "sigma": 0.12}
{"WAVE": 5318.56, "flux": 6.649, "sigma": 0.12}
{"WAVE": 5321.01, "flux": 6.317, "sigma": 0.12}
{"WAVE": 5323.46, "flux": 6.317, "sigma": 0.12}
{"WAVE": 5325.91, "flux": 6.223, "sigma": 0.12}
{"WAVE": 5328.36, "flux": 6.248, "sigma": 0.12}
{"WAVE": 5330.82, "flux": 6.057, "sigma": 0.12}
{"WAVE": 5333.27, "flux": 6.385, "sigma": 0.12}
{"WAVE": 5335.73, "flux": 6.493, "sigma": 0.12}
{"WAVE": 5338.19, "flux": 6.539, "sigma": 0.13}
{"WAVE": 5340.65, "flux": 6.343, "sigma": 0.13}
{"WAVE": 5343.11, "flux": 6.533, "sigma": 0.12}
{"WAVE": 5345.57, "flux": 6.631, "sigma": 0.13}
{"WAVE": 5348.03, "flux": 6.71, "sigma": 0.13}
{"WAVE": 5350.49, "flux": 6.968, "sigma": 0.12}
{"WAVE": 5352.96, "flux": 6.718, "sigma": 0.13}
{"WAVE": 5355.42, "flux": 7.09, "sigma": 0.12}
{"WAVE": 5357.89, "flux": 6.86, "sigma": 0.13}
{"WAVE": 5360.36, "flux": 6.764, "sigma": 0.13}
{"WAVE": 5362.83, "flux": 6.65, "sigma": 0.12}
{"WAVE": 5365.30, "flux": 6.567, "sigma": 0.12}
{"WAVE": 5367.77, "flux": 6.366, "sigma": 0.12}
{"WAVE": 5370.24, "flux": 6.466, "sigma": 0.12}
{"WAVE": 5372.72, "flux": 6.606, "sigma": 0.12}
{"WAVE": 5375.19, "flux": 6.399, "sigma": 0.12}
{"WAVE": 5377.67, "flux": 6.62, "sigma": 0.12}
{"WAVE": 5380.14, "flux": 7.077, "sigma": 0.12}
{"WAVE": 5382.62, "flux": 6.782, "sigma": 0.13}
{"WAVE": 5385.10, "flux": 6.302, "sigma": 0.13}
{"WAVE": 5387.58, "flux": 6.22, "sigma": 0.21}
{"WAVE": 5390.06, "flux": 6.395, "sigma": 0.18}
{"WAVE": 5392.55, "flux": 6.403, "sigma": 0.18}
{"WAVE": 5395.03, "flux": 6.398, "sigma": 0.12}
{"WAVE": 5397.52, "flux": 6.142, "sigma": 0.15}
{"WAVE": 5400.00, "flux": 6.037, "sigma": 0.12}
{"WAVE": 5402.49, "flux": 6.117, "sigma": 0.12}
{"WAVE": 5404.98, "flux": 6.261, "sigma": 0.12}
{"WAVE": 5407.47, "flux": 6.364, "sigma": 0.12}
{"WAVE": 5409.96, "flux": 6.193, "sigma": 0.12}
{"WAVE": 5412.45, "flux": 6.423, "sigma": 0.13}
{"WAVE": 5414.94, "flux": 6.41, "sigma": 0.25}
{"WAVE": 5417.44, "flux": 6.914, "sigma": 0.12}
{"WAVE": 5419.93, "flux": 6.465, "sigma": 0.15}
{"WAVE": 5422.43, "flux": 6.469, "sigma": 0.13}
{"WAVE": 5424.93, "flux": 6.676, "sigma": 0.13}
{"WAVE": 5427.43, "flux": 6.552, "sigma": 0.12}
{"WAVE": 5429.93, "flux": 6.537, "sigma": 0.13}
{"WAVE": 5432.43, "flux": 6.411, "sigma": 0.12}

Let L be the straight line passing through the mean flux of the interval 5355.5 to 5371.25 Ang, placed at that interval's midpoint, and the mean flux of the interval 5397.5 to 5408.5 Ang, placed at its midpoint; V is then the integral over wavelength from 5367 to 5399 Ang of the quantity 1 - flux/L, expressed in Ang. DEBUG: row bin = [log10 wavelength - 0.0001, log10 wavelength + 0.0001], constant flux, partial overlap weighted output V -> -0.3 Ang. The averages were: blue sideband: 6.65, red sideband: 6.19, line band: 6.47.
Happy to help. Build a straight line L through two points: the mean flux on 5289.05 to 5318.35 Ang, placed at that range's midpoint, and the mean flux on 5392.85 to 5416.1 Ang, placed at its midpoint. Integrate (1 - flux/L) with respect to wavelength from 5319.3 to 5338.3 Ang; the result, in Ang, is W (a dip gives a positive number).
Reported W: 0.7 Ang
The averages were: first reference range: 6.65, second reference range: 6.27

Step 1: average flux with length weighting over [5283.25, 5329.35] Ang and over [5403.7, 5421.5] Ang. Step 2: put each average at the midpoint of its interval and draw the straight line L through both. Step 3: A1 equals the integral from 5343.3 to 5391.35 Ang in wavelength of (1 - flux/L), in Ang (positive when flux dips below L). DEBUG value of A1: -1.1 Ang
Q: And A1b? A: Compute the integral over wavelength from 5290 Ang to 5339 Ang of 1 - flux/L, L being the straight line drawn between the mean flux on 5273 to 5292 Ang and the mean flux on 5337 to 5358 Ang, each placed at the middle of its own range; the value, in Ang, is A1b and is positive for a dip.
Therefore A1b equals 0.2 Ang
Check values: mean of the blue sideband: 6.4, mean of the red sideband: 6.7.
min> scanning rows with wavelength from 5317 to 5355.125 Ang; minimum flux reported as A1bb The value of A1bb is 6.057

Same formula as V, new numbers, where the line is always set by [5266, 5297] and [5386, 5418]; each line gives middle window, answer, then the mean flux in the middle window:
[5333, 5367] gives -2.05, 6.66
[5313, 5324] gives -0.54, 6.57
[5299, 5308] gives -0.49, 6.6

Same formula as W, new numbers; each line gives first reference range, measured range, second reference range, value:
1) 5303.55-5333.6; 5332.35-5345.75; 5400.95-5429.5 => 0.1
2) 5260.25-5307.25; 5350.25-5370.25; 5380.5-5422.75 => -1.2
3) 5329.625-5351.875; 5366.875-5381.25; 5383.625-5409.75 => -0.5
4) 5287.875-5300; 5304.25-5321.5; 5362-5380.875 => -0.5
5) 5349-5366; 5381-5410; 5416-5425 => 1.6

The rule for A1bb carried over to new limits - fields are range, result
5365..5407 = 6.037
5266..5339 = 5.518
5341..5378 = 6.366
